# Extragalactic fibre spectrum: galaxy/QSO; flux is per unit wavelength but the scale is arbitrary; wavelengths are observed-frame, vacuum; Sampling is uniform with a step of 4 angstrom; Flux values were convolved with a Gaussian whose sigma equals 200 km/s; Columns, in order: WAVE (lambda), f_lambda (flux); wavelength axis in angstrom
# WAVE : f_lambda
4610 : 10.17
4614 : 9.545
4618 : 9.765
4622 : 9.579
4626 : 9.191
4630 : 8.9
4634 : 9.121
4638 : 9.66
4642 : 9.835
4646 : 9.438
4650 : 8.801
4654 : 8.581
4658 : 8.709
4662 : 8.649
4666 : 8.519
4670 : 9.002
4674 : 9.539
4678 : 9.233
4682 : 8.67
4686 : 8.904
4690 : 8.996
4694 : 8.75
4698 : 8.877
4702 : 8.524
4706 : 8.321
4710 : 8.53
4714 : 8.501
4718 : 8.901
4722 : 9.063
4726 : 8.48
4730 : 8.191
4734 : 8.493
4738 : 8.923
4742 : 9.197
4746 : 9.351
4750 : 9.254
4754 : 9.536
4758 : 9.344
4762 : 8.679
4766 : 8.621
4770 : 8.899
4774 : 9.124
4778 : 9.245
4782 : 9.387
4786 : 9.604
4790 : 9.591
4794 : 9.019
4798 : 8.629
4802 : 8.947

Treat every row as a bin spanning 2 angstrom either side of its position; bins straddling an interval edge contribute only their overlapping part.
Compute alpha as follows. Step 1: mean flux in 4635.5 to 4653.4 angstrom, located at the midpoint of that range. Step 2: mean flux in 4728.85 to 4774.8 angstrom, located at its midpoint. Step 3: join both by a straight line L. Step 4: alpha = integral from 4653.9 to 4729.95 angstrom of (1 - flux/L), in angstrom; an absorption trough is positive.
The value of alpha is 3.5 angstrom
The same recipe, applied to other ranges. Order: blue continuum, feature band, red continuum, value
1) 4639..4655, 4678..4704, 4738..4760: 1.2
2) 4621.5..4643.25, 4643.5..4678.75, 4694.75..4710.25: 0.4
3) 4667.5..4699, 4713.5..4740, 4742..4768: 1.2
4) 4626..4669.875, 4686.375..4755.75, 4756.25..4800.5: 1.9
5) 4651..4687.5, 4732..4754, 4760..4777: -0.6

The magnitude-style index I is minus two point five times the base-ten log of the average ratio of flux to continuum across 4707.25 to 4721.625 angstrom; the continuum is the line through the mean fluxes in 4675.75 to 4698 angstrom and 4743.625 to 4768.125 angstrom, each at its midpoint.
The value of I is 0.04 mag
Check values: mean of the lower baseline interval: 8.91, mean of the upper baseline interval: 9.13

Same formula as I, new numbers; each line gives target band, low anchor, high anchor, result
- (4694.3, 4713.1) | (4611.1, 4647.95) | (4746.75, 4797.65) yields 0.090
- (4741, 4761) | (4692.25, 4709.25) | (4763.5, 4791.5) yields -0.038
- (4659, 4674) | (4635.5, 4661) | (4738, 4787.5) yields 0.039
